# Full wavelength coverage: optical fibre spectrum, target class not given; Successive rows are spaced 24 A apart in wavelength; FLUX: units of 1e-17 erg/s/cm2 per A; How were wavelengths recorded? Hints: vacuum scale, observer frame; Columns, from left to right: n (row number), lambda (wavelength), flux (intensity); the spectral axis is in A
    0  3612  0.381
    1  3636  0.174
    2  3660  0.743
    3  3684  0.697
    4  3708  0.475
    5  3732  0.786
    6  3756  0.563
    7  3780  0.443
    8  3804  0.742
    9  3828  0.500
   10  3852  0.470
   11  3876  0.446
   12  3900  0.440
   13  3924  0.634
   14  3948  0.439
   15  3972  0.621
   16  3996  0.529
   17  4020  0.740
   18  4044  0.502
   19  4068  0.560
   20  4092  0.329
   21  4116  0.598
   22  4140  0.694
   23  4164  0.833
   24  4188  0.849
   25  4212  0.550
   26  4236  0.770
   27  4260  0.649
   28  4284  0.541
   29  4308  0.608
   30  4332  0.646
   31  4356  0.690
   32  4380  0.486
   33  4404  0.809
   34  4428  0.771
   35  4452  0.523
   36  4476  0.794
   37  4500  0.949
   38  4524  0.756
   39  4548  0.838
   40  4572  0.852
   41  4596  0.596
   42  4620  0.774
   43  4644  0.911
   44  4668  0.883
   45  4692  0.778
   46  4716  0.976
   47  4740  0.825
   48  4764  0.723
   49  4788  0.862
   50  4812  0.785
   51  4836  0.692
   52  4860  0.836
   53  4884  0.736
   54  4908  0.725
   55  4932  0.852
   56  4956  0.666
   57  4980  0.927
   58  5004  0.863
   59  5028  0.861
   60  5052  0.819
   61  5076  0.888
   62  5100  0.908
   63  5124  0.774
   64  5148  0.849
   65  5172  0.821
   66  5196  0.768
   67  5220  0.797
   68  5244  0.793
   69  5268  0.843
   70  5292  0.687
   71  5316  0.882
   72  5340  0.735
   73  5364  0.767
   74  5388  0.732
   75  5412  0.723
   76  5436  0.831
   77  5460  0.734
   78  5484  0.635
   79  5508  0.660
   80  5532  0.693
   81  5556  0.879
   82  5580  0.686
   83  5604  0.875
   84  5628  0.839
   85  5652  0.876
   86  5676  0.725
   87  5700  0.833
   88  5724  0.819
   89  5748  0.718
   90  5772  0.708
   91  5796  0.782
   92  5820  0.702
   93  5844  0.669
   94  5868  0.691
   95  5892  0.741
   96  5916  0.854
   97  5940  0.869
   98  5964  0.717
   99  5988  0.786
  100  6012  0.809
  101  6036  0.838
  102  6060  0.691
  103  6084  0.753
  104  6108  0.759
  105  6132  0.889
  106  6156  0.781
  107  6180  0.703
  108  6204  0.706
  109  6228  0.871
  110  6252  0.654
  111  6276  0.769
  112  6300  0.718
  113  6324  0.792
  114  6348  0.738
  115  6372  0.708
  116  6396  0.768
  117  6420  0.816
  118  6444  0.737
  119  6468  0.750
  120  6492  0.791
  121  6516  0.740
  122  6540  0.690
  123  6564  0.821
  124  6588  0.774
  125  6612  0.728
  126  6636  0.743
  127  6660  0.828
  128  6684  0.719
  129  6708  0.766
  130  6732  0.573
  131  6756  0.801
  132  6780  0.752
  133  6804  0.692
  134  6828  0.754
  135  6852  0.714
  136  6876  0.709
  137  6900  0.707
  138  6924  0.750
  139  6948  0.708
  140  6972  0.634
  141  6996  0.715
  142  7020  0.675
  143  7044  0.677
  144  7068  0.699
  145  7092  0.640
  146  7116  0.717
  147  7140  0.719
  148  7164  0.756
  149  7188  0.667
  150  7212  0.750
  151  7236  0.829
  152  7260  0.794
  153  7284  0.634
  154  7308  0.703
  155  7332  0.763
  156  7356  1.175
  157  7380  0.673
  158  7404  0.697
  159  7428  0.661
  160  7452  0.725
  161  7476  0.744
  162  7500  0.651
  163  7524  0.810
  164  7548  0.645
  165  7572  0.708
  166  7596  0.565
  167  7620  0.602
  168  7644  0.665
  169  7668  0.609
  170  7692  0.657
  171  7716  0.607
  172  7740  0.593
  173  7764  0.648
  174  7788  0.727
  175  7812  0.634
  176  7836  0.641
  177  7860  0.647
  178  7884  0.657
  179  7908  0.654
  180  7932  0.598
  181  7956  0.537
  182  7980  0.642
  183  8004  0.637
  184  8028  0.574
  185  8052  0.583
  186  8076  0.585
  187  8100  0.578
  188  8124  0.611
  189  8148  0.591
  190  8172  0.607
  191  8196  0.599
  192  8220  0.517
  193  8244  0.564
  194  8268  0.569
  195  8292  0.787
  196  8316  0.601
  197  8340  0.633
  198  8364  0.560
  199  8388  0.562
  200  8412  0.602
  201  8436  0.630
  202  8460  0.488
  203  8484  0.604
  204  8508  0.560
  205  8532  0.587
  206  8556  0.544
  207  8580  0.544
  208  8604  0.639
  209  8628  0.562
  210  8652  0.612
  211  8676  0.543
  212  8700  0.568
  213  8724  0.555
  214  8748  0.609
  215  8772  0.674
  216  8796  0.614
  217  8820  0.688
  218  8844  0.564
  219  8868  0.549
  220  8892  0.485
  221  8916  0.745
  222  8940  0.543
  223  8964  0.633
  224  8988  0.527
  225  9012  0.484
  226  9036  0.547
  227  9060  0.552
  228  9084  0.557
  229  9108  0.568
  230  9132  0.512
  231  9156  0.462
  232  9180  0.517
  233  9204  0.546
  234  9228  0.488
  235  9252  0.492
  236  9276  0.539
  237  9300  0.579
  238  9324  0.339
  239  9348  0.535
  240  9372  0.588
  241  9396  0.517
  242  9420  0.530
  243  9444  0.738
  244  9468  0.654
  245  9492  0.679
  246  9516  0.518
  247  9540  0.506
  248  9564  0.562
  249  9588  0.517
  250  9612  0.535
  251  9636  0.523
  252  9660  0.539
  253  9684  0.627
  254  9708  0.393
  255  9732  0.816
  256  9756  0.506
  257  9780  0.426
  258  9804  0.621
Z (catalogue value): 0.12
